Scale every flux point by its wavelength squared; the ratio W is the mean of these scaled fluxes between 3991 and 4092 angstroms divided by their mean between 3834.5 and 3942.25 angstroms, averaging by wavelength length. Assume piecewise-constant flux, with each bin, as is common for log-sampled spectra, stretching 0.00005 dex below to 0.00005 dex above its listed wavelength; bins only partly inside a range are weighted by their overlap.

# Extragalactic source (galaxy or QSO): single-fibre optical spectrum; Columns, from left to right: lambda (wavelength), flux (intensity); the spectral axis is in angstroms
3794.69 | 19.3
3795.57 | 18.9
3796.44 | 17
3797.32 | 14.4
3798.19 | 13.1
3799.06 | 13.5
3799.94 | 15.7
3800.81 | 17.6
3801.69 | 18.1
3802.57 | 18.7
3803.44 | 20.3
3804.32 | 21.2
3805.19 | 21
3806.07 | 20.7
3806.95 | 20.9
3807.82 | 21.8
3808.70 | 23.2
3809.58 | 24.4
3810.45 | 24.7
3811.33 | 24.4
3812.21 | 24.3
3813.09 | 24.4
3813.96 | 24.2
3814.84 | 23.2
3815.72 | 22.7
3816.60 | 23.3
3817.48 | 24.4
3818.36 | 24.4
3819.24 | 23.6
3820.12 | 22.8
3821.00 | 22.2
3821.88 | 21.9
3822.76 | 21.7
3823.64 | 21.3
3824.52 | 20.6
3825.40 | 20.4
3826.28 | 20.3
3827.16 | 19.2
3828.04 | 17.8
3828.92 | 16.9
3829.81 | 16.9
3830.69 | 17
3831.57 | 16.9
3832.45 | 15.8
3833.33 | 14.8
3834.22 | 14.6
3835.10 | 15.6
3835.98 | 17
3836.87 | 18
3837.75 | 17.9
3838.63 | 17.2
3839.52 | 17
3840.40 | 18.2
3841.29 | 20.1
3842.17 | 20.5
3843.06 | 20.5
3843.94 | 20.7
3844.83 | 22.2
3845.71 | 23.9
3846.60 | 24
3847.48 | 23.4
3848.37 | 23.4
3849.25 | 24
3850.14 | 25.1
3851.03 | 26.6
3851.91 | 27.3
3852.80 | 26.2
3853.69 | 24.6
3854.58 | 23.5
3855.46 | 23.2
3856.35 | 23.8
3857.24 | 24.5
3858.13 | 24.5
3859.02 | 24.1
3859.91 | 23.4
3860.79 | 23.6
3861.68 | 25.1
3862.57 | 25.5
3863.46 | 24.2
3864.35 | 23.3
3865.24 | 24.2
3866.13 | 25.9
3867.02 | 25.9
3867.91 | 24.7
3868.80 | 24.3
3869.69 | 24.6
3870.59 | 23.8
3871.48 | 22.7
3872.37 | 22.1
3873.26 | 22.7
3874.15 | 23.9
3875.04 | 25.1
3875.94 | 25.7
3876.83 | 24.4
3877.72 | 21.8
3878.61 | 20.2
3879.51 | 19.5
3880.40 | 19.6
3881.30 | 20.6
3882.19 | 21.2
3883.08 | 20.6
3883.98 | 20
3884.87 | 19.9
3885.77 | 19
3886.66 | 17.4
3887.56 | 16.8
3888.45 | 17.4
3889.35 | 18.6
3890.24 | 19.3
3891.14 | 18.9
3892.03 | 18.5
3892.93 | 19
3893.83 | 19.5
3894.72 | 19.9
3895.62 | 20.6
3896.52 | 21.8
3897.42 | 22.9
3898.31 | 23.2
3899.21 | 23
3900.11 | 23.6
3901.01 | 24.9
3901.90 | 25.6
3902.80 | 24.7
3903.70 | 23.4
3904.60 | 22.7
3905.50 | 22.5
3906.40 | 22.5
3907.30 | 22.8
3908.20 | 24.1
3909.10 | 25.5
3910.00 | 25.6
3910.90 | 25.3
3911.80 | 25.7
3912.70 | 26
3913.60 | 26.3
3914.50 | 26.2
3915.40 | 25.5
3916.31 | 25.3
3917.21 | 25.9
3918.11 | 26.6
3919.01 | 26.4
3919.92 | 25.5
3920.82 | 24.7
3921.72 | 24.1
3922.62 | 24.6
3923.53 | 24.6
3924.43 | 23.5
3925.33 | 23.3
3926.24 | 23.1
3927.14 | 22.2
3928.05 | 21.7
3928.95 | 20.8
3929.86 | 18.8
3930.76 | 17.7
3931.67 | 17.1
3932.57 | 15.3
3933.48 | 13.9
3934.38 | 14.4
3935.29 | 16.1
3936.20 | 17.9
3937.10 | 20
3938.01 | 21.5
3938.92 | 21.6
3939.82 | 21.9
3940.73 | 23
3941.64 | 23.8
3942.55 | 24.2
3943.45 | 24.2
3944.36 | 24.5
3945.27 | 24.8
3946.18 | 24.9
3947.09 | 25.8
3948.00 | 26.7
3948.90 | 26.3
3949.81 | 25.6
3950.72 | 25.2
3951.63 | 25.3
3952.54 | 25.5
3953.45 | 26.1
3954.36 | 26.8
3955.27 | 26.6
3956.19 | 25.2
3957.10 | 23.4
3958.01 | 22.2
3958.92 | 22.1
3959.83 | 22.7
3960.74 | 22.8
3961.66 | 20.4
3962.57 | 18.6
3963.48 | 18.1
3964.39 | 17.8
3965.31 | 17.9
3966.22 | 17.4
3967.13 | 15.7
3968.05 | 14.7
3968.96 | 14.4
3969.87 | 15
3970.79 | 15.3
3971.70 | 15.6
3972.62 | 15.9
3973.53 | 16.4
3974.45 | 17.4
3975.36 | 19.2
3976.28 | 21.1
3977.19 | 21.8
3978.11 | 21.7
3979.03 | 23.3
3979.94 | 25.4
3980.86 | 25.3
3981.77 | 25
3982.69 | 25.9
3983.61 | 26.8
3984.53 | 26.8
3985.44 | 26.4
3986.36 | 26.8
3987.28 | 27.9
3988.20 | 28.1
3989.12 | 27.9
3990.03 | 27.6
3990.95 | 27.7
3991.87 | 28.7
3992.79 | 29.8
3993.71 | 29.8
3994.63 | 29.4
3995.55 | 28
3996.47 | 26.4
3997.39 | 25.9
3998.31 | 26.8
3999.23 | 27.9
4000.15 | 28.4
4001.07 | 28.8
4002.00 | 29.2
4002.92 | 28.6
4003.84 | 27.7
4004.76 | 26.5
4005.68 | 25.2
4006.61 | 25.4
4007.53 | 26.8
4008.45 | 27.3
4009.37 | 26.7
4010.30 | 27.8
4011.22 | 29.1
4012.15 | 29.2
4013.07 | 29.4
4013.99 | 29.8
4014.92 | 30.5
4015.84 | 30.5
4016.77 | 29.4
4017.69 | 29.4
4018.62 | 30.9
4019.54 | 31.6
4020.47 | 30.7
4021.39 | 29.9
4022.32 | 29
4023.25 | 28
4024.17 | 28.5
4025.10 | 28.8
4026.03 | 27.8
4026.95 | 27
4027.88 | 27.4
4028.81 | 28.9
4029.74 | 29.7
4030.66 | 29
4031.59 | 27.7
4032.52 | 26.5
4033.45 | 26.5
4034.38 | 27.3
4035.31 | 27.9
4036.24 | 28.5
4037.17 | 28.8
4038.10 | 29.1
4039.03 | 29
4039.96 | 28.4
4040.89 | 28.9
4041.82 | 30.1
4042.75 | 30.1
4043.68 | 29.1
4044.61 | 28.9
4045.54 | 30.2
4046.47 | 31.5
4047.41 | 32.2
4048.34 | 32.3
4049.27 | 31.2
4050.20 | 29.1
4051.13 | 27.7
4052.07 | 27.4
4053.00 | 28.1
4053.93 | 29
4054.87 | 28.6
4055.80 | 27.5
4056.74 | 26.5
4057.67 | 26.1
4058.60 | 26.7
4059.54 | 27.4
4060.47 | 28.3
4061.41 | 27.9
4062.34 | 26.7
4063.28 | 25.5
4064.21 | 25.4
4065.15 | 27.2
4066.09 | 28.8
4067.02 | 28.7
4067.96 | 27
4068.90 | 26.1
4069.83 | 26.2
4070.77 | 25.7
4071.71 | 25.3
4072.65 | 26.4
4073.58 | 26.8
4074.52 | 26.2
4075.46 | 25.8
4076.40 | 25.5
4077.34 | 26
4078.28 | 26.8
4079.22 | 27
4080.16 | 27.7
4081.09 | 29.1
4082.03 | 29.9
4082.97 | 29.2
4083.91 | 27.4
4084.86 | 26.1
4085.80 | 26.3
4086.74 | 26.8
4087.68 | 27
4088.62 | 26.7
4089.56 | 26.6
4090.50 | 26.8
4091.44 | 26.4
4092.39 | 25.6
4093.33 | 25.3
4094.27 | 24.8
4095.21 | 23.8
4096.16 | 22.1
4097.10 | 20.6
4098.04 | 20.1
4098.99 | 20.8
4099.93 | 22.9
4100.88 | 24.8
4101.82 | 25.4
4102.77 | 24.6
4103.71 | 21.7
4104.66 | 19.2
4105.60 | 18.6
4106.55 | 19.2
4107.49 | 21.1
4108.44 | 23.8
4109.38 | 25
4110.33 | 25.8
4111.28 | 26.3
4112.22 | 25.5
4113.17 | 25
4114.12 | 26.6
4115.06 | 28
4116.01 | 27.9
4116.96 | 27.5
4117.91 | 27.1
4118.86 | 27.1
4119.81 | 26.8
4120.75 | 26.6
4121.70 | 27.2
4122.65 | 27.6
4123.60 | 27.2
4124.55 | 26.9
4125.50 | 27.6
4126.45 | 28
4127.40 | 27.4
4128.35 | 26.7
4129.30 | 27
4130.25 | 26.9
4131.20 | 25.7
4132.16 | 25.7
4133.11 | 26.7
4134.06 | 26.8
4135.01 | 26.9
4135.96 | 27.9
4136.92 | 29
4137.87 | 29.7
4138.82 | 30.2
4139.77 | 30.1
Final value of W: 1.4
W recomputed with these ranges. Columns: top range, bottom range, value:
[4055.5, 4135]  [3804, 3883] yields 1.33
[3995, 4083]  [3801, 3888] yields 1.43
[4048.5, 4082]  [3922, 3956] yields 1.29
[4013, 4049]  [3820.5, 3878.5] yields 1.46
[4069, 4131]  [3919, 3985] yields 1.28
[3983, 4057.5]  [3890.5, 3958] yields 1.30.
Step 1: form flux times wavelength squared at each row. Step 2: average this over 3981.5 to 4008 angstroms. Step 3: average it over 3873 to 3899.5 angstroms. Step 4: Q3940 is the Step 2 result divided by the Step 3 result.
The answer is 1.40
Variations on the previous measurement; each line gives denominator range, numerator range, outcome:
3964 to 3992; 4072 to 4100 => 1.25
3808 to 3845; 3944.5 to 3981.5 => 1.13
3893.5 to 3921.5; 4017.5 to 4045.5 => 1.27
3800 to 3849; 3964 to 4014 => 1.30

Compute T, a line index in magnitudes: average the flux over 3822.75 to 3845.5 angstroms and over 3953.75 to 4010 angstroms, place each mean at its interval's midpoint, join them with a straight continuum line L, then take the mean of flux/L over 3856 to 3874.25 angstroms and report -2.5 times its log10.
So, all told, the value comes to -0.23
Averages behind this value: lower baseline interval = 18.4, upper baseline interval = 23.8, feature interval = 24.1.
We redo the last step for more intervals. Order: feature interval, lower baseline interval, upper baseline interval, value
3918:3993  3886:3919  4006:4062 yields 0.127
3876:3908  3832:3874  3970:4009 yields 0.100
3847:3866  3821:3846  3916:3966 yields -0.243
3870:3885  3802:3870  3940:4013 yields 0.027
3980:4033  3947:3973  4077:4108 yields -0.245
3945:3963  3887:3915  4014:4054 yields 0.033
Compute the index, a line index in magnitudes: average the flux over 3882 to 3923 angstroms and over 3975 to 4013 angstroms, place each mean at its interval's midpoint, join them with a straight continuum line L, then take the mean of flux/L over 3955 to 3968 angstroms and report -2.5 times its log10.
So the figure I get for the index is 0.23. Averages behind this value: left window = 22.7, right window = 26.7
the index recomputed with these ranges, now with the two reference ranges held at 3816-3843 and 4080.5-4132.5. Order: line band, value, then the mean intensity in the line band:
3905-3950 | -0.07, 23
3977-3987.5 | -0.12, 25.3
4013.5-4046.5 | -0.22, 29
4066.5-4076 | -0.07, 26.4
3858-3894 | -0.09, 22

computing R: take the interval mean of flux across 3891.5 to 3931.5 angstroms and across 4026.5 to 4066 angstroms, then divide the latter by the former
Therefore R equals 1.2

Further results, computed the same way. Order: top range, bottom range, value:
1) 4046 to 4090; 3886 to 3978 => 1.26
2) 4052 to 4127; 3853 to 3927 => 1.12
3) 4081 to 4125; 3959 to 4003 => 1.08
